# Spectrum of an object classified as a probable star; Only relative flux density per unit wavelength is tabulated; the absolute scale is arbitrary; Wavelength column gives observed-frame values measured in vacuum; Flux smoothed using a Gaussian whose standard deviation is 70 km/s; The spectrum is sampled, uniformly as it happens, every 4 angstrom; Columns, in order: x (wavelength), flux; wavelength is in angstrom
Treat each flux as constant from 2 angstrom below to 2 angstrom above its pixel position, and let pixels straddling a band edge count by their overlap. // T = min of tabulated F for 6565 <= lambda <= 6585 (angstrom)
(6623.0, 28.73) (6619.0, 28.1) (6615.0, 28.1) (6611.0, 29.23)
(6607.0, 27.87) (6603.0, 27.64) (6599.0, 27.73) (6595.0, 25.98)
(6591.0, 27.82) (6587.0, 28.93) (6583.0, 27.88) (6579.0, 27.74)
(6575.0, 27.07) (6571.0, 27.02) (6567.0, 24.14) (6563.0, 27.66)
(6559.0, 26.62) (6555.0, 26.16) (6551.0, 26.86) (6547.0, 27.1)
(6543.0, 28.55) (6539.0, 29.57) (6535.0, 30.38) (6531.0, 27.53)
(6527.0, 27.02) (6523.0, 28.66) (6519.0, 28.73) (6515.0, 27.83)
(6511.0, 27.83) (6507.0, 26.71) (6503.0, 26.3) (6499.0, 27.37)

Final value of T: 24.14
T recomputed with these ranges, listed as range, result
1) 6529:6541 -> 27.53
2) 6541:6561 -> 26.16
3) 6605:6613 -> 27.87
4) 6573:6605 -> 25.98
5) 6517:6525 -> 28.66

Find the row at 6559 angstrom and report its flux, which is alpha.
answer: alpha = 26.62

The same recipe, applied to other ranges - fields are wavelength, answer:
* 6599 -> 27.73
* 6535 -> 30.38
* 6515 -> 27.83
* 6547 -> 27.1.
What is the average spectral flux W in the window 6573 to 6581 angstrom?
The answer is 27.4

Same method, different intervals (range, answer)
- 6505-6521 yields 27.8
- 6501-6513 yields 26.9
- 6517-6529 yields 28.1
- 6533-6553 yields 28.5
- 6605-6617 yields 28.4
